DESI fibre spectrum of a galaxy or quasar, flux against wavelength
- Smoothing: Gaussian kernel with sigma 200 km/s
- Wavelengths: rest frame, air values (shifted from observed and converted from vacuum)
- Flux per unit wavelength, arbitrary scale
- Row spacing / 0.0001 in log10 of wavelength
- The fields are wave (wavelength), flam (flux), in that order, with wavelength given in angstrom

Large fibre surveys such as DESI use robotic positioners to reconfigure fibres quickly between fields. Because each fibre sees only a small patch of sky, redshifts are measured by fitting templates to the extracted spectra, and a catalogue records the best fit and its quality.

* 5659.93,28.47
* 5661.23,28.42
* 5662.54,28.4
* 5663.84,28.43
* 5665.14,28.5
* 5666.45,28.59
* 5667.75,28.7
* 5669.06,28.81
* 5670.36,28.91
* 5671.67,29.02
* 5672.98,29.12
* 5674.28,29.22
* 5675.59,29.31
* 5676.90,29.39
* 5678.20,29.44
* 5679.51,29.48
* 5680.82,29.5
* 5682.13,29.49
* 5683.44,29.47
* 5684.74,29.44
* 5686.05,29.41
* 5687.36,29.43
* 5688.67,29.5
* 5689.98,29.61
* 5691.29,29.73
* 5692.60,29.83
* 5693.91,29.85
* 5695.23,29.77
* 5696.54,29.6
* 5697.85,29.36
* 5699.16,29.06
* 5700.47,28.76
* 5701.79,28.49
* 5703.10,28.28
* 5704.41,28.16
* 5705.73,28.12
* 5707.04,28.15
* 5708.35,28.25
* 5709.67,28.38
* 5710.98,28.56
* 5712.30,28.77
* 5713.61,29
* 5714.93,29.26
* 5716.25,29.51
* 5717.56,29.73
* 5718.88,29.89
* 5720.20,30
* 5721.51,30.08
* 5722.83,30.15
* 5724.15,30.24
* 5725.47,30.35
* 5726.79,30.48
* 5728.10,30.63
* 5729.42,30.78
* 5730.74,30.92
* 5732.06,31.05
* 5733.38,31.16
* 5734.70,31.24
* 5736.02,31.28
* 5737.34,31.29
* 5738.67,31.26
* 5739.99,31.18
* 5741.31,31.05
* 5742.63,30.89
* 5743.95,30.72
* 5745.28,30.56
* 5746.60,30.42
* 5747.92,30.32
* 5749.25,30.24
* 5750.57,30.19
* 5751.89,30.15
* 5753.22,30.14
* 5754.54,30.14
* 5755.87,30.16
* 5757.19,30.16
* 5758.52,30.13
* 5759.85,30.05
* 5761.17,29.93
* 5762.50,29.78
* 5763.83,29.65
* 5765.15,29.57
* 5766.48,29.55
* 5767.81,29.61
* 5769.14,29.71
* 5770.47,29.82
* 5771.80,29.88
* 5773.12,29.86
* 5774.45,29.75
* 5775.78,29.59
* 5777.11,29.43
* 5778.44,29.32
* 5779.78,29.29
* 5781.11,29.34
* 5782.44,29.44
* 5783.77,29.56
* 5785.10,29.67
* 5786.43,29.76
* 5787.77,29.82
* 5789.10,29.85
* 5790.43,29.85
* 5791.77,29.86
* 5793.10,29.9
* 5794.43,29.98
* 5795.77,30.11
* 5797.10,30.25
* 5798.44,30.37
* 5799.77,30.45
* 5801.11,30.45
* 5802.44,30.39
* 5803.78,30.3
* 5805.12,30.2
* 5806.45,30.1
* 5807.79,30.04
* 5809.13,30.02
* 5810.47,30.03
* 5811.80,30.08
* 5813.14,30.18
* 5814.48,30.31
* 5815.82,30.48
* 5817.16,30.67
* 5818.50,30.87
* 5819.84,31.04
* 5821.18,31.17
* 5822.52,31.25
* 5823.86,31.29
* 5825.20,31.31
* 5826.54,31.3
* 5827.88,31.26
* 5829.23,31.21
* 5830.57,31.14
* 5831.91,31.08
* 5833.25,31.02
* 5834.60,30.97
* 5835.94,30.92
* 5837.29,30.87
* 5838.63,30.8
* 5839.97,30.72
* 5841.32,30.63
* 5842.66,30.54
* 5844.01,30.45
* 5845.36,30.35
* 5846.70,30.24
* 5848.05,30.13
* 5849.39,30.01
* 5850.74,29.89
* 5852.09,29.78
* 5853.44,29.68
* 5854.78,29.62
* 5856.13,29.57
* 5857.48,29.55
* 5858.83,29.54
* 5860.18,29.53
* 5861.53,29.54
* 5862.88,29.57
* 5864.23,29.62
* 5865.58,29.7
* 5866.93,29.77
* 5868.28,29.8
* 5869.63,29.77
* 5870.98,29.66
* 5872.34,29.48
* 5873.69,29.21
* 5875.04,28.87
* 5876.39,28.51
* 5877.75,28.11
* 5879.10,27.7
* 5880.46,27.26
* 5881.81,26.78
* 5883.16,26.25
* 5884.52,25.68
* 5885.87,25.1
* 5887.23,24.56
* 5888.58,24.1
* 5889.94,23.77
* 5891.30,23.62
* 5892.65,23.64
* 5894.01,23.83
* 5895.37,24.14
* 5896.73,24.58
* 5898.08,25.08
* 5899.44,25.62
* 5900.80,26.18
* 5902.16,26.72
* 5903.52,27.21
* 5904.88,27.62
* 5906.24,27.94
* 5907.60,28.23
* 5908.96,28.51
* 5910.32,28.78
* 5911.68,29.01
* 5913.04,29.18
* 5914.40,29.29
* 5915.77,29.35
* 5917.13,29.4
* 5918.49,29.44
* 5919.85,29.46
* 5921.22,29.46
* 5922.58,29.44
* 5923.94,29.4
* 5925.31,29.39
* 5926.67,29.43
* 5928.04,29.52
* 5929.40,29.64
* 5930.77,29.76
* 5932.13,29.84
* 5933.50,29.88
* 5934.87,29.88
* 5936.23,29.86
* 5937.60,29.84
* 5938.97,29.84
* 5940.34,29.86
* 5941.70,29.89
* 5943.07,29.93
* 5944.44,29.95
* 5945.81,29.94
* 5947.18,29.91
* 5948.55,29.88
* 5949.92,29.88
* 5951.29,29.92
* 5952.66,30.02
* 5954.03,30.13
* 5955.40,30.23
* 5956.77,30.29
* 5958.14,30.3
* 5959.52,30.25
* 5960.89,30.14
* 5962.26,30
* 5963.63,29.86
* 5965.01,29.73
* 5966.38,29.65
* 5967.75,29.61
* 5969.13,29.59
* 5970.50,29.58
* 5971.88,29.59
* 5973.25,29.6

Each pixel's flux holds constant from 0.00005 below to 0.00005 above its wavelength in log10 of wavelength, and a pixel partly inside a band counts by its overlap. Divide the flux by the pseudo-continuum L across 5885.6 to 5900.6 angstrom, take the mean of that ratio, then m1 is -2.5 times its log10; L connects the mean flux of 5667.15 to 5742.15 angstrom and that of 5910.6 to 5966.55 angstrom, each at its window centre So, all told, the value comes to 0.215 mag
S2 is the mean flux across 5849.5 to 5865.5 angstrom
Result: 29.6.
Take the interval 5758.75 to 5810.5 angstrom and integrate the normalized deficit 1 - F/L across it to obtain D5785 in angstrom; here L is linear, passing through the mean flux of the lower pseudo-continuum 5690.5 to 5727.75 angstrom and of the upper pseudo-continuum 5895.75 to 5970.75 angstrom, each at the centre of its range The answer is -1.1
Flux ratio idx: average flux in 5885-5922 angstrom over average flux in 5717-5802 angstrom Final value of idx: 0.9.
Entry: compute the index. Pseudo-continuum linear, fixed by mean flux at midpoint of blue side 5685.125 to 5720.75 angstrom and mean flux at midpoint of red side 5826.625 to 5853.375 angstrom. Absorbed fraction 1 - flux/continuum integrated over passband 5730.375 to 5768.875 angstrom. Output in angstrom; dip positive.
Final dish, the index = -1.0 angstrom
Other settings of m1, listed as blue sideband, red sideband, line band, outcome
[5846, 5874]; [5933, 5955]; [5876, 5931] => 0.10 mag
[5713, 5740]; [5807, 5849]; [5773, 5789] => 0.04 mag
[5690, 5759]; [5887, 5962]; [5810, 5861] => -0.05 mag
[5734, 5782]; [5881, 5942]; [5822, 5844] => -0.07 mag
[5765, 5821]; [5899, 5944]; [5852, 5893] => 0.05 mag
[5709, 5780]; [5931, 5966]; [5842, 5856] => 0.00 mag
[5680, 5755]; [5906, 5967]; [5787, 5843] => -0.03 mag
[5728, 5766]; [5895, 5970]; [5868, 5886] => 0.06 mag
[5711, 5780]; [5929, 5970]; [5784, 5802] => 0.00 mag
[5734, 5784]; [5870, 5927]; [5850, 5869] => -0.06 mag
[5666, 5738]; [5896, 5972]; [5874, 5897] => 0.14 mag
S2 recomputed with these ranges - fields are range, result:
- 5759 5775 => 29.8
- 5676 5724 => 29.3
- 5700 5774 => 29.9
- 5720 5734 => 30.6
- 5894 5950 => 28.7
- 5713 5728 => 29.9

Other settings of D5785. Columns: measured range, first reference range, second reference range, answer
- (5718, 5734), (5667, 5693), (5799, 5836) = -0.4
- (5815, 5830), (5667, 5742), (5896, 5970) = -0.9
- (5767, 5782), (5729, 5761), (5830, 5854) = 0.5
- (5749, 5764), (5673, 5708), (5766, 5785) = -0.3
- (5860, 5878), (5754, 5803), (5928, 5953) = 0.3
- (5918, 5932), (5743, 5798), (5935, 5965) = 0.2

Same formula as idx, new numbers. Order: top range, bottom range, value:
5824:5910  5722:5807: 0.95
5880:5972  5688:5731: 0.97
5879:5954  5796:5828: 0.92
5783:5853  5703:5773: 1.01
